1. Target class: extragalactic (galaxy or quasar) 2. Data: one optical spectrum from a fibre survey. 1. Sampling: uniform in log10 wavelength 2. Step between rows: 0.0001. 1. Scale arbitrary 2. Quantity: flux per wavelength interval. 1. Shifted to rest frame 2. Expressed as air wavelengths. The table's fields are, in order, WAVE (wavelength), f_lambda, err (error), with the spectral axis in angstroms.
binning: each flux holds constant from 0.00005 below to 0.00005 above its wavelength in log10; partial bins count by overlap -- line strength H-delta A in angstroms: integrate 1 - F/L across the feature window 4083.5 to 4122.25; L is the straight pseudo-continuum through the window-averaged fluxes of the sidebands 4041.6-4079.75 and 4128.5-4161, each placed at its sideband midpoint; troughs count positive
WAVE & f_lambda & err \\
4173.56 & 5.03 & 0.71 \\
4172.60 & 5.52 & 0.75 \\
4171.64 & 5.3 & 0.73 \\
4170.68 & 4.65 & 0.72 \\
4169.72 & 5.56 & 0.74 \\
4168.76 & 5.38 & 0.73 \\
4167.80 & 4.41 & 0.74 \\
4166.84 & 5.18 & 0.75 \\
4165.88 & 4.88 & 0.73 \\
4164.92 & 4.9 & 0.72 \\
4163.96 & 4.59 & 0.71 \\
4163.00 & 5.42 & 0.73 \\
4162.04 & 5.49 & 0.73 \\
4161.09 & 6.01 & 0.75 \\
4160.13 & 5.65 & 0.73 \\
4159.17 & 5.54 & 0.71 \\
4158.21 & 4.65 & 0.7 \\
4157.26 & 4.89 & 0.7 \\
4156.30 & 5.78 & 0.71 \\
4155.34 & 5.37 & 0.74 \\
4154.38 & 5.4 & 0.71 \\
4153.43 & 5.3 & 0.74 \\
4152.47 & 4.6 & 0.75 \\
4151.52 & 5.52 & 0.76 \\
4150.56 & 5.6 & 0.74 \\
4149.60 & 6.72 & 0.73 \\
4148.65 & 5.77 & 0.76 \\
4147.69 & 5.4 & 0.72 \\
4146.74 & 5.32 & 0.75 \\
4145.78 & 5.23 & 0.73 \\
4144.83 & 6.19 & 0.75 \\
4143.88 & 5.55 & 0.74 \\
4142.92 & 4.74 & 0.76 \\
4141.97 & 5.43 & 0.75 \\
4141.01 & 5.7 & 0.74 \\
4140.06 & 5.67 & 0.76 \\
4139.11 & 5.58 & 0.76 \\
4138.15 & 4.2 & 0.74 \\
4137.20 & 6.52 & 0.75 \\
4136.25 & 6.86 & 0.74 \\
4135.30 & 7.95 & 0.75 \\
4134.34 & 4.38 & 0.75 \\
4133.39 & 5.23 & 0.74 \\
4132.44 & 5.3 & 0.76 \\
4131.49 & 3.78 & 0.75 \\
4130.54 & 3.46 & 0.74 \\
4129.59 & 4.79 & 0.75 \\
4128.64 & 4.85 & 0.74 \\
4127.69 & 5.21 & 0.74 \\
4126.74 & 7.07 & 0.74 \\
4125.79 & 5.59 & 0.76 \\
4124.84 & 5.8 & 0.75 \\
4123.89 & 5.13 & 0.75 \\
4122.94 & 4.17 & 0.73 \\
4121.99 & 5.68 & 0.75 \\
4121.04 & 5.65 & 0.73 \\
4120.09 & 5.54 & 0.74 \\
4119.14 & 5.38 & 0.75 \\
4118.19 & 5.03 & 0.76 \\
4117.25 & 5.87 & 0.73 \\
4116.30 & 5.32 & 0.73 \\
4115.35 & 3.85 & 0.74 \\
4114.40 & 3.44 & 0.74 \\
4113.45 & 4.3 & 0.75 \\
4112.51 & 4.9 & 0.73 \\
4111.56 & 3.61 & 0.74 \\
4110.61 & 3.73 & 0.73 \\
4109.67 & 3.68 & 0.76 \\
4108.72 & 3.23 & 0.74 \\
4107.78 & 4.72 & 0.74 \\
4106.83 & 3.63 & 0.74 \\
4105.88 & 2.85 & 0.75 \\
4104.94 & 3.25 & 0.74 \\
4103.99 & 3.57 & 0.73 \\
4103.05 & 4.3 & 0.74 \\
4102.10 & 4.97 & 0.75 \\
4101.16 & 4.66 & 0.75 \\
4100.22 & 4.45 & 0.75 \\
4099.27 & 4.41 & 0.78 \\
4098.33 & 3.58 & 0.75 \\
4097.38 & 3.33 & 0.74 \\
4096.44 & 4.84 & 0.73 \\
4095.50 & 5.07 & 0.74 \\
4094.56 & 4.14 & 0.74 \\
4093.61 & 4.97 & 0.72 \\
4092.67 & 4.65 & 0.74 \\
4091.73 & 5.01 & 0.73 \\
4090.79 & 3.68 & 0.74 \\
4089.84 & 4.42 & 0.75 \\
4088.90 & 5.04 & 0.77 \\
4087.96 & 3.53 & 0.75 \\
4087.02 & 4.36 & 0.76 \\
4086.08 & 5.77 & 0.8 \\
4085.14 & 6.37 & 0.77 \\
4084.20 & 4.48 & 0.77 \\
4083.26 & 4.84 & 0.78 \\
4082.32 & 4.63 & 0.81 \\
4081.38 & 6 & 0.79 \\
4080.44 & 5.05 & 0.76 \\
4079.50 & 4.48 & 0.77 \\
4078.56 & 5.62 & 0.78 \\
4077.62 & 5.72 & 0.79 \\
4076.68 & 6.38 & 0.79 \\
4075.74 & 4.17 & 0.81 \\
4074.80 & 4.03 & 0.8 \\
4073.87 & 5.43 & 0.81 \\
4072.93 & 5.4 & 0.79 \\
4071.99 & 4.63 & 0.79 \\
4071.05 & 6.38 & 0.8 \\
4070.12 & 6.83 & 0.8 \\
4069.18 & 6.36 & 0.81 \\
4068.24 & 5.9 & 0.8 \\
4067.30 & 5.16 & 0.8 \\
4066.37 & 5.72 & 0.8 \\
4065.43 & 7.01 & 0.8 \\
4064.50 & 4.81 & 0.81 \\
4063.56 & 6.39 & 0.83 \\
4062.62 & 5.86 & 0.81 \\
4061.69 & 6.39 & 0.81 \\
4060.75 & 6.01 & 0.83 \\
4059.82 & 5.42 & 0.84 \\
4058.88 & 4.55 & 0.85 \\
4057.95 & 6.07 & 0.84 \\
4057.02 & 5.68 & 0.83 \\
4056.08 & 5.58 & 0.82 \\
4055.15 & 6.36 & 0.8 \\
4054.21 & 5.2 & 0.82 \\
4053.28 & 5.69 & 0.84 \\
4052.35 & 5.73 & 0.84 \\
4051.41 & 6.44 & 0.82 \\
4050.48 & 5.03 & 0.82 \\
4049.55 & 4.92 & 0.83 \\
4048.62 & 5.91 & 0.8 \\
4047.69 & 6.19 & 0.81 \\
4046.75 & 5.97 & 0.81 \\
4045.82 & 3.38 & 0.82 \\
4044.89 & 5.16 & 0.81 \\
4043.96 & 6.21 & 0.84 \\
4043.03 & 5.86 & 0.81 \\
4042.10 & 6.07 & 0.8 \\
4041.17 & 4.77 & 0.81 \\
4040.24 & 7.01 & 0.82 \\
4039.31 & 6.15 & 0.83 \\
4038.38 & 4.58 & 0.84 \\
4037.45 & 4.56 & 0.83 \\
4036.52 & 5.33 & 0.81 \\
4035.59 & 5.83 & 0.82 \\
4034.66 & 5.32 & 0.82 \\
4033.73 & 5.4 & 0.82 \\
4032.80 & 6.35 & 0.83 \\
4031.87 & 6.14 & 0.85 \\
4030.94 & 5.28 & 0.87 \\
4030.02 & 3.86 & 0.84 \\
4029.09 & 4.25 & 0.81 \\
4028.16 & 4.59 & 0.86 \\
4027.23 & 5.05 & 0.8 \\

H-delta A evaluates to 7.3 angstroms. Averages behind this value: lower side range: 5.62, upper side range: 5.39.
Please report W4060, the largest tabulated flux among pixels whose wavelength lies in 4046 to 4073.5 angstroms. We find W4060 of 7.01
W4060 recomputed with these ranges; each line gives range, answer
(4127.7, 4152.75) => 7.95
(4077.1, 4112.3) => 6.37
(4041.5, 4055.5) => 6.44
